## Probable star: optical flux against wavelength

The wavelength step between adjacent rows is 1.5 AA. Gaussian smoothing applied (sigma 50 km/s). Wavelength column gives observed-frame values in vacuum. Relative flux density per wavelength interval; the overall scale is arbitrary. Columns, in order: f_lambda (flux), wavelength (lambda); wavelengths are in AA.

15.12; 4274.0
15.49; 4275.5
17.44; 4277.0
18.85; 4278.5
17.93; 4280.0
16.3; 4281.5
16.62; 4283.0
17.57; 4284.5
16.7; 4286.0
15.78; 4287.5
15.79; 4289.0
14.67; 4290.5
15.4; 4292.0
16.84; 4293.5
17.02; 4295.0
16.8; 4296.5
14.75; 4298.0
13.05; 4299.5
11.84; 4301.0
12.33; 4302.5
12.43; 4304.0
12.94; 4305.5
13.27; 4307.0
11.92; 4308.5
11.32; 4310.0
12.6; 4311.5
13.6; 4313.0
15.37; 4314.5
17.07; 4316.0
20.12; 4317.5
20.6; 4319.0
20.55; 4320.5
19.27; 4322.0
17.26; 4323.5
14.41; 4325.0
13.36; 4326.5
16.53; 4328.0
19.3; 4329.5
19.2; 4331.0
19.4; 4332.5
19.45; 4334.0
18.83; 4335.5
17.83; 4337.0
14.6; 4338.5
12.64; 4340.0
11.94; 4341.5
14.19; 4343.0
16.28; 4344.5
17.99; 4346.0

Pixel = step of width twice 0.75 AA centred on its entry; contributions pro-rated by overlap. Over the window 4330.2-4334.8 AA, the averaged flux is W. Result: 19.3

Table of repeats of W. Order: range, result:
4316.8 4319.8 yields 20.4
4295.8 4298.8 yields 15.7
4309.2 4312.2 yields 11.9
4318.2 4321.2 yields 20.6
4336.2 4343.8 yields 14.3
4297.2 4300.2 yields 14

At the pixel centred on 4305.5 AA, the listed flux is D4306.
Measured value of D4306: 12.94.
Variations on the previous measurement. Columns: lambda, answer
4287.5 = 15.78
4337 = 17.83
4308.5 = 11.92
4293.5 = 16.84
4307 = 13.27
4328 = 16.53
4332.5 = 19.4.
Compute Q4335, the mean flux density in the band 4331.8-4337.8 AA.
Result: 18.8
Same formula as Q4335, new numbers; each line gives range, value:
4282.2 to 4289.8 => 16.5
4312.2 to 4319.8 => 17.3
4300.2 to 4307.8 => 12.6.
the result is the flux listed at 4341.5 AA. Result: 11.94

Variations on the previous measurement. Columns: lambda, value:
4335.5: 18.83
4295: 17.02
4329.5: 19.3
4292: 15.4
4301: 11.84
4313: 13.6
